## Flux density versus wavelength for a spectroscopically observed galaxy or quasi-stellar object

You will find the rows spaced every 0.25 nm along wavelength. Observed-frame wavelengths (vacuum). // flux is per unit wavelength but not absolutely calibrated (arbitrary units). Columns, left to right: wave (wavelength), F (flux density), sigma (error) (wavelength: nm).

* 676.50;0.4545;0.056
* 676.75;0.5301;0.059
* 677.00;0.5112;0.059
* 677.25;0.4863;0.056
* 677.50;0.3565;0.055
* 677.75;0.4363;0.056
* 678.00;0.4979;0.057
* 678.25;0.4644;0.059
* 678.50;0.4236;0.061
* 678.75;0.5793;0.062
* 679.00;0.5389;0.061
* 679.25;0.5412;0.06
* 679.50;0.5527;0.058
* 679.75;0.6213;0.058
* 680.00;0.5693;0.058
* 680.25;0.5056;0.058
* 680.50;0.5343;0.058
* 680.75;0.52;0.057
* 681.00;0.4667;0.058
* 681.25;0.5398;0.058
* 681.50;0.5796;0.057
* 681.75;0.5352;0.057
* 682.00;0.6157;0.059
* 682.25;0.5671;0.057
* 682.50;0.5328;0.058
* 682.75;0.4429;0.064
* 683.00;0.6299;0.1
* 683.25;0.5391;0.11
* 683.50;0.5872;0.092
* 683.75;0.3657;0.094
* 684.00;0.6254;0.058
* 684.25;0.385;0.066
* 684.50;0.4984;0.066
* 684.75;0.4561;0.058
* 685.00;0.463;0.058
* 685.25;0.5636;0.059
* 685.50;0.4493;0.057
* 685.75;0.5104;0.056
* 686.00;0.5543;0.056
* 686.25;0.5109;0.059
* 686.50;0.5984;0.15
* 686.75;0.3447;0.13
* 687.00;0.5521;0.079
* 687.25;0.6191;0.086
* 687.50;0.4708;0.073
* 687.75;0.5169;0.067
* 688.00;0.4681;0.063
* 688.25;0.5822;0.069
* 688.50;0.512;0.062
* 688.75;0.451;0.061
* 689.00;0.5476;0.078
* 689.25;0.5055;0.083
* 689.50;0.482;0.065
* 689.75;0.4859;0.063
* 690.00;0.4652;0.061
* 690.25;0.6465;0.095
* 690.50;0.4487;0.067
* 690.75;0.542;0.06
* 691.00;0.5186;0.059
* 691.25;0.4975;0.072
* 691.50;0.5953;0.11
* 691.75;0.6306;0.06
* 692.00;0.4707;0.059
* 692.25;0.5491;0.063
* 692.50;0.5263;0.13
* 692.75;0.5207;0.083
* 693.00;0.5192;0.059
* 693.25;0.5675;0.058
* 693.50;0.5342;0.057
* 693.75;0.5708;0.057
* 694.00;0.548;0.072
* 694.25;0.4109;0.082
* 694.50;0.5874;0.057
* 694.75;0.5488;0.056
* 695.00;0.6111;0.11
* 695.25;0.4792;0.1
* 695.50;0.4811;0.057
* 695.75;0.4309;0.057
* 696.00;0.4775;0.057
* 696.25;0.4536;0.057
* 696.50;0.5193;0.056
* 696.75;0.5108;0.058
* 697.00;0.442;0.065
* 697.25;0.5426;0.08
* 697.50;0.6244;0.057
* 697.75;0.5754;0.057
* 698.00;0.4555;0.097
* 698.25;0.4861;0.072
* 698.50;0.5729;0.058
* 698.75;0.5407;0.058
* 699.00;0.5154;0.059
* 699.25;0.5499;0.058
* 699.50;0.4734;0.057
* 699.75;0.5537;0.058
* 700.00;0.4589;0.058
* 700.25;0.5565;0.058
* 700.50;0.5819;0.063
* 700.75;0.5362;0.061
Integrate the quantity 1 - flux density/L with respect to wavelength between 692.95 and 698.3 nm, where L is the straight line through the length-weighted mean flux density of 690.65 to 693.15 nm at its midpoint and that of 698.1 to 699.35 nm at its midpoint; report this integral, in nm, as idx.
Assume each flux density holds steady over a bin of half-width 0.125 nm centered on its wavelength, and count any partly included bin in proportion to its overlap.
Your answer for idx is 0.16 nm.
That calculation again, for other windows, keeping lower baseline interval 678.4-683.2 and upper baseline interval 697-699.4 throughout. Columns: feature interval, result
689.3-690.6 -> 0.08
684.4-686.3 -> 0.14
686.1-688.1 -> 0.11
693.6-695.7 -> 0.04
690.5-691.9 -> -0.02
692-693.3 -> 0.02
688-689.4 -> 0.06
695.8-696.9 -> 0.10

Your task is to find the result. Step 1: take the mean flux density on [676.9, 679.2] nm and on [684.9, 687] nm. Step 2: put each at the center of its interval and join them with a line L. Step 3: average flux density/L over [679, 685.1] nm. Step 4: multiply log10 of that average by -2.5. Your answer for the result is -0.08 mag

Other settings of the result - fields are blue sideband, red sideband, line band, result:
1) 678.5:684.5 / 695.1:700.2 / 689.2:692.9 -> -0.014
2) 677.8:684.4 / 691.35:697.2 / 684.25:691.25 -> 0.036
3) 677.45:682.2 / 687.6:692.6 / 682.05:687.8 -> 0.019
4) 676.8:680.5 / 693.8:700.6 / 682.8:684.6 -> -0.011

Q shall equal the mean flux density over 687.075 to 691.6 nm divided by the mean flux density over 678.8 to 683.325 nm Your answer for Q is 0.95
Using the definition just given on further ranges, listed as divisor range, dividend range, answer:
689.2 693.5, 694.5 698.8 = 0.98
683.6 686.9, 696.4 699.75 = 1.08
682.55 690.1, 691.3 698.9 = 1.04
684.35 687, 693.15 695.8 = 1.06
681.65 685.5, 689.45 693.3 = 1.02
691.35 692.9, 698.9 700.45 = 0.95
